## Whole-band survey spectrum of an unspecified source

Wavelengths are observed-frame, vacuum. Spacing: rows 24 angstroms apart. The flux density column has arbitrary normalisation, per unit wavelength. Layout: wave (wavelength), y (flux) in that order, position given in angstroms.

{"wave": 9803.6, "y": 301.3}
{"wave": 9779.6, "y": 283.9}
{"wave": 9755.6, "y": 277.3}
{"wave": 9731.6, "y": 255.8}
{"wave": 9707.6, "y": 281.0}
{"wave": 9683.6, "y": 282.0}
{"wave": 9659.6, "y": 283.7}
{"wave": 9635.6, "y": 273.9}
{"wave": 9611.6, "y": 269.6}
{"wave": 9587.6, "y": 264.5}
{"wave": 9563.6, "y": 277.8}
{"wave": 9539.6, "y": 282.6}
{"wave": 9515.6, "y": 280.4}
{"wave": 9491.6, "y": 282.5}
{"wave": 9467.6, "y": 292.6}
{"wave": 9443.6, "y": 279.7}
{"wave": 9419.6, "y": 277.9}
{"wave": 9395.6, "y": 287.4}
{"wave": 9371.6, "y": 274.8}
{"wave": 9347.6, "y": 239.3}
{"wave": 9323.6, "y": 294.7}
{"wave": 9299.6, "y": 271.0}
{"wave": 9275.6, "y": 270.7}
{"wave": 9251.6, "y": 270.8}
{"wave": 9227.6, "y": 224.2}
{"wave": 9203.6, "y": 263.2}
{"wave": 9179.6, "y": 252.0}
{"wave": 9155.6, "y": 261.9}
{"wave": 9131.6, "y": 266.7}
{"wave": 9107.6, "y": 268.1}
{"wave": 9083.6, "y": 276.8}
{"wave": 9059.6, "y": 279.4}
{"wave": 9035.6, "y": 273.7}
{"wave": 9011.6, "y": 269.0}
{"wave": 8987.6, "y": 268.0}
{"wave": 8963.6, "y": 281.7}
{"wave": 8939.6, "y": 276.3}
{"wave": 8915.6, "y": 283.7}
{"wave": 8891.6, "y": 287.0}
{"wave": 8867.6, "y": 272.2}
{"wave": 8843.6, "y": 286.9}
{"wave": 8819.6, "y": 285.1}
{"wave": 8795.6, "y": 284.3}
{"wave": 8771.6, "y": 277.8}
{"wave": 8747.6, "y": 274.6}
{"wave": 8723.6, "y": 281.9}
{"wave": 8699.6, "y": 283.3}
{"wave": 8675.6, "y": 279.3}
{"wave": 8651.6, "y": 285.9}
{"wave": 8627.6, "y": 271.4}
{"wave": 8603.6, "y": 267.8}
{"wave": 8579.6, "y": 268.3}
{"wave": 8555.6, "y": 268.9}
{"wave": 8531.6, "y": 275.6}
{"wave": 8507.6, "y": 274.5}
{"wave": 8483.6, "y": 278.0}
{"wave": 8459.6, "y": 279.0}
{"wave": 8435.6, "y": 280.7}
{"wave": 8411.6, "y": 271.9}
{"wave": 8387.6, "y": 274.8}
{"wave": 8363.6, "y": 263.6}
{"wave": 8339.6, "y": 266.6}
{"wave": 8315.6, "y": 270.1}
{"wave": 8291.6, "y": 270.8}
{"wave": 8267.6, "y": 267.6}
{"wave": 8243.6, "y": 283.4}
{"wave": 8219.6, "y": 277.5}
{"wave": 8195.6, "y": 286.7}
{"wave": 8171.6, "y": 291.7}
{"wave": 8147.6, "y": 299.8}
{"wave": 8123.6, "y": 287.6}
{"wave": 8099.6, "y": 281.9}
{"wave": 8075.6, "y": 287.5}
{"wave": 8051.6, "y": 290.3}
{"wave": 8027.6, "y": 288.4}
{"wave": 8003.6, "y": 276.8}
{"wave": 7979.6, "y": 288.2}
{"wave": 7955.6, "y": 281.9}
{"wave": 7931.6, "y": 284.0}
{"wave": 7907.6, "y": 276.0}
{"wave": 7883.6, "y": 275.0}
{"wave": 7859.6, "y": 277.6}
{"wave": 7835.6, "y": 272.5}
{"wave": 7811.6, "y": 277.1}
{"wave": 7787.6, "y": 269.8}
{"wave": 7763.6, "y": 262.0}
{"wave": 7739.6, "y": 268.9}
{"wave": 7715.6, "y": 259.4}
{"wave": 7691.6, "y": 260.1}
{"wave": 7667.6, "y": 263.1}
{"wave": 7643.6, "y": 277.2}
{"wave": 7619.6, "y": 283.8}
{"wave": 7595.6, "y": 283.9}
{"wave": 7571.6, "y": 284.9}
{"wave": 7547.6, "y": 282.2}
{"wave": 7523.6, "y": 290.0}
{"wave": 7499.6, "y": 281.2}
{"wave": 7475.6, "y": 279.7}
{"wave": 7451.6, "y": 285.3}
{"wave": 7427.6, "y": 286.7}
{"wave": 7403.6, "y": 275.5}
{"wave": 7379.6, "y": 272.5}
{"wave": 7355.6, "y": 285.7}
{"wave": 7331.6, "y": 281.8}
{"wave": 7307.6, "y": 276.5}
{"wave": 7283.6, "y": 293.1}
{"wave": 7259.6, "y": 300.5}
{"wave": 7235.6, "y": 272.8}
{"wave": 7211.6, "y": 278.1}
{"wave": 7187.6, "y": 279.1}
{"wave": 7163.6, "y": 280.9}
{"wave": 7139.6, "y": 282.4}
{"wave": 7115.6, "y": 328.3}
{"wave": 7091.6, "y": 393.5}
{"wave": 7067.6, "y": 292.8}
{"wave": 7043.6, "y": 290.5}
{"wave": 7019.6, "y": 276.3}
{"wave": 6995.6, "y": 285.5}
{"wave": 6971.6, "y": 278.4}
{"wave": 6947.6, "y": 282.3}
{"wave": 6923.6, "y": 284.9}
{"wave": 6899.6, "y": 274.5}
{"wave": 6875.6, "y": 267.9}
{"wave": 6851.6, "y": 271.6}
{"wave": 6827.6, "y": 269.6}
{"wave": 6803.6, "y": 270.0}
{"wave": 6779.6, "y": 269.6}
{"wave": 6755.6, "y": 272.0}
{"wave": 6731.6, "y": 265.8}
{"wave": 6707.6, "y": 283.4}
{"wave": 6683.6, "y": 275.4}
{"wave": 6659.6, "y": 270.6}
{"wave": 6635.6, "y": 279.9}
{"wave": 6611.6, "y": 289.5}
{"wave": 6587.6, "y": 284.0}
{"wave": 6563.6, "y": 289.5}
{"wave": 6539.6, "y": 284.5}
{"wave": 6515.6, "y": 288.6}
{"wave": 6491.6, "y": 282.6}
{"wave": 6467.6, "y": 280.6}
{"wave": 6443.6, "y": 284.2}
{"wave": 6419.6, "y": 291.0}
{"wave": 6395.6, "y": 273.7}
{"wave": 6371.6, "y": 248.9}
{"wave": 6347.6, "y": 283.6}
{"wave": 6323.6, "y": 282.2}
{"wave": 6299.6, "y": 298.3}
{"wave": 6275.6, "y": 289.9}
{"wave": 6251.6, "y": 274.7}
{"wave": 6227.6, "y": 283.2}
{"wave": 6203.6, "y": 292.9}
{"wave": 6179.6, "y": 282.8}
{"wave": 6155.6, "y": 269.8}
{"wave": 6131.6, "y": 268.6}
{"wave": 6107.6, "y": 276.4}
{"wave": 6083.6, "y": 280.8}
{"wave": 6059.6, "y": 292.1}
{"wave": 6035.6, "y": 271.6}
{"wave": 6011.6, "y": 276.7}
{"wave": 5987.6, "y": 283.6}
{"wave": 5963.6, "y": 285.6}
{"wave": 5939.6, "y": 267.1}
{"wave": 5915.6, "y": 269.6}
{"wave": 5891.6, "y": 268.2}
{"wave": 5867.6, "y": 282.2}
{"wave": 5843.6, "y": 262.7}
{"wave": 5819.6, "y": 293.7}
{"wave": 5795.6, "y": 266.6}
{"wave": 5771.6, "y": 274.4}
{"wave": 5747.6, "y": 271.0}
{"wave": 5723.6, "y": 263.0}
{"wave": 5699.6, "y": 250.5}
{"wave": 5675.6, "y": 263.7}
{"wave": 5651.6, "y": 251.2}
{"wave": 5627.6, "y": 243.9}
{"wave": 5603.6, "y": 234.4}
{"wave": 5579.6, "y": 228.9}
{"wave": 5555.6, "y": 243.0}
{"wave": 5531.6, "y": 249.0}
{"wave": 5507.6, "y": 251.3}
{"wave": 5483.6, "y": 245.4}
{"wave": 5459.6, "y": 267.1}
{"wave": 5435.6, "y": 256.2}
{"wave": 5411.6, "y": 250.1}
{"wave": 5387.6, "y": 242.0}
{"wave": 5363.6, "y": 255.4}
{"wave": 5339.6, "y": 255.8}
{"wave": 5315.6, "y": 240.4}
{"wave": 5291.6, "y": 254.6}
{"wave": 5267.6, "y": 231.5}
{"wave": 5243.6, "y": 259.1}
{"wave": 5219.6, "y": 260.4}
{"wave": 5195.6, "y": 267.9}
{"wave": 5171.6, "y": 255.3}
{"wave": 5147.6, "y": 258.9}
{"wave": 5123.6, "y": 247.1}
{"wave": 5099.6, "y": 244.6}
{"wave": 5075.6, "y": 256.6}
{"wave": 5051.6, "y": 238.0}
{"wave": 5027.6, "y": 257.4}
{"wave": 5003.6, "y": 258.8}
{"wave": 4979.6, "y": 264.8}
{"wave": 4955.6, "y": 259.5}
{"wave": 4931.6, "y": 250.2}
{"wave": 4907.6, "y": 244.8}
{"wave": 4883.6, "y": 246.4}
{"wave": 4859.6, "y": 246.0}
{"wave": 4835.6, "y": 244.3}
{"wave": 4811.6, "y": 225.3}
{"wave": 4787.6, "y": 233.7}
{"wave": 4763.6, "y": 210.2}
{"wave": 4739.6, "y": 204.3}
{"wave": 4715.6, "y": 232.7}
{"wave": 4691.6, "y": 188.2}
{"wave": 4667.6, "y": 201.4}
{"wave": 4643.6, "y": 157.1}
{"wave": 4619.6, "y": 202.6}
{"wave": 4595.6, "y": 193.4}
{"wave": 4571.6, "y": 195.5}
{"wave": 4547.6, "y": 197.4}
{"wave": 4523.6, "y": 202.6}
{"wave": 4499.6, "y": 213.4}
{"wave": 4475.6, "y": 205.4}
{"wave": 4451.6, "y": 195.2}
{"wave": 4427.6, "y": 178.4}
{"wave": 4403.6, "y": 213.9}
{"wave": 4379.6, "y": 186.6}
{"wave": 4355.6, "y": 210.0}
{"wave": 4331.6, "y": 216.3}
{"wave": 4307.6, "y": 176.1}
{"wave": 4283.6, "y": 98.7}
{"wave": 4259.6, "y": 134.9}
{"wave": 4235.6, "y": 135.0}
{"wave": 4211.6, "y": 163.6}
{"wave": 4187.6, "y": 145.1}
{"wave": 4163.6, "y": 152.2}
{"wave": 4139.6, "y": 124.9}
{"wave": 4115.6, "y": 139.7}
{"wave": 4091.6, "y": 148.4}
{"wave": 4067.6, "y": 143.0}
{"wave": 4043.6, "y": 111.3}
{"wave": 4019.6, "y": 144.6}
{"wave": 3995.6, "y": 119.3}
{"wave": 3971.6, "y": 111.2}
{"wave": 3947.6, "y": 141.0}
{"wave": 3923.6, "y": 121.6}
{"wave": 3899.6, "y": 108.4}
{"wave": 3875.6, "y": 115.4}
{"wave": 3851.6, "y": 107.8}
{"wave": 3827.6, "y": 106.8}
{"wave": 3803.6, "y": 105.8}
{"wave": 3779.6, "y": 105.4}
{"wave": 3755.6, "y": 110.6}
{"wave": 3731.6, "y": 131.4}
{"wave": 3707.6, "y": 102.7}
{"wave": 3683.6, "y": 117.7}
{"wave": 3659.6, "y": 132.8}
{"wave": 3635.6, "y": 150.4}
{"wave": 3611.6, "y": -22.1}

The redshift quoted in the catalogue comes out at 0.08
